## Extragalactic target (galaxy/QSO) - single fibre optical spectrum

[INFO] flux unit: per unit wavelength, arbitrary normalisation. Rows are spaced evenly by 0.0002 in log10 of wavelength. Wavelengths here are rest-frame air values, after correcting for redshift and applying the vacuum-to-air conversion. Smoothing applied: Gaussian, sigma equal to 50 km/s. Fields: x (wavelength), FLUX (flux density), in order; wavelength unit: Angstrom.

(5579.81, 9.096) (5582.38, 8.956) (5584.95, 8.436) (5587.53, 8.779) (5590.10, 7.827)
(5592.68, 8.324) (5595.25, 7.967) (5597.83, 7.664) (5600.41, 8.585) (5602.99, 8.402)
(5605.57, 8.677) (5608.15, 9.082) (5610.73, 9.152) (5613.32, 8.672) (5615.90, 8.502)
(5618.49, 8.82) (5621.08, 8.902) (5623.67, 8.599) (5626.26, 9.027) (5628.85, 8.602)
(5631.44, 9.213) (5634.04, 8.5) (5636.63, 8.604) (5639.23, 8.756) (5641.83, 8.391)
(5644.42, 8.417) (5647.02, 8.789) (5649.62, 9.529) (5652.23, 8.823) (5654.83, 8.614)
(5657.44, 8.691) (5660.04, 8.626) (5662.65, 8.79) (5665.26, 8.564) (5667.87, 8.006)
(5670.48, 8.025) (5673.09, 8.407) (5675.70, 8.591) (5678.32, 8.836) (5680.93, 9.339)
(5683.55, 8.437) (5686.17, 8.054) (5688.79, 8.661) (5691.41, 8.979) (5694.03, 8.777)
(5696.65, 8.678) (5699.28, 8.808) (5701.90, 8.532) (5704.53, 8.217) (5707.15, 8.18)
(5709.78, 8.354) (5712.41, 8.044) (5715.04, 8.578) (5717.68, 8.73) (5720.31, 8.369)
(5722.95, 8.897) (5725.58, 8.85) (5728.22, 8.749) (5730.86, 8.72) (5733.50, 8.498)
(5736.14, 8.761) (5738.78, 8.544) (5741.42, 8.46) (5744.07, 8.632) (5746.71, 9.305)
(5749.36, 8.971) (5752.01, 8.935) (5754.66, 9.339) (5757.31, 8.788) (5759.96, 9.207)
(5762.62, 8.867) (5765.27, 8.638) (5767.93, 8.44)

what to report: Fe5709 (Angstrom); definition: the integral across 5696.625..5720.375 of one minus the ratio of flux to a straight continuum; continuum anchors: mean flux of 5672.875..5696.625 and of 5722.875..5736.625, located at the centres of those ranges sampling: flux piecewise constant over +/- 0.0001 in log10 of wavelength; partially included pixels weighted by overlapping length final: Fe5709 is 0.74 Angstrom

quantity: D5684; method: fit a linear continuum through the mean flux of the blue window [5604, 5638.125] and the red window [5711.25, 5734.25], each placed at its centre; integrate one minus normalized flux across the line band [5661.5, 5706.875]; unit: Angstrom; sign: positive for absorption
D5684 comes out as 0.6 Angstrom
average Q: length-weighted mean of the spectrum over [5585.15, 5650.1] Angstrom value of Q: 8.62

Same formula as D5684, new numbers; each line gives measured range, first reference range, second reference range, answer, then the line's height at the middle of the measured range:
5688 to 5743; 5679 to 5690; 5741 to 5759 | 1.20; 8.78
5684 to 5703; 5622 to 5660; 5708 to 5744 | 0.02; 8.64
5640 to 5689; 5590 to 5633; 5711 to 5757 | 0.29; 8.66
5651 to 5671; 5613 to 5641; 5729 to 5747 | 0.42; 8.72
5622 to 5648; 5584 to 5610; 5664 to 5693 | -0.71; 8.46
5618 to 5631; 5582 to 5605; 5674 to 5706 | -0.61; 8.42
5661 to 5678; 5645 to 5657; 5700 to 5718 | 0.57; 8.72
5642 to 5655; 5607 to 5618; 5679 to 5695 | -0.05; 8.78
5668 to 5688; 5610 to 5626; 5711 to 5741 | 0.42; 8.68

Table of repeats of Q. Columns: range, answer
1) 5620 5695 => 8.67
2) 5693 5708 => 8.54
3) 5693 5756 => 8.66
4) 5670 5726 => 8.57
